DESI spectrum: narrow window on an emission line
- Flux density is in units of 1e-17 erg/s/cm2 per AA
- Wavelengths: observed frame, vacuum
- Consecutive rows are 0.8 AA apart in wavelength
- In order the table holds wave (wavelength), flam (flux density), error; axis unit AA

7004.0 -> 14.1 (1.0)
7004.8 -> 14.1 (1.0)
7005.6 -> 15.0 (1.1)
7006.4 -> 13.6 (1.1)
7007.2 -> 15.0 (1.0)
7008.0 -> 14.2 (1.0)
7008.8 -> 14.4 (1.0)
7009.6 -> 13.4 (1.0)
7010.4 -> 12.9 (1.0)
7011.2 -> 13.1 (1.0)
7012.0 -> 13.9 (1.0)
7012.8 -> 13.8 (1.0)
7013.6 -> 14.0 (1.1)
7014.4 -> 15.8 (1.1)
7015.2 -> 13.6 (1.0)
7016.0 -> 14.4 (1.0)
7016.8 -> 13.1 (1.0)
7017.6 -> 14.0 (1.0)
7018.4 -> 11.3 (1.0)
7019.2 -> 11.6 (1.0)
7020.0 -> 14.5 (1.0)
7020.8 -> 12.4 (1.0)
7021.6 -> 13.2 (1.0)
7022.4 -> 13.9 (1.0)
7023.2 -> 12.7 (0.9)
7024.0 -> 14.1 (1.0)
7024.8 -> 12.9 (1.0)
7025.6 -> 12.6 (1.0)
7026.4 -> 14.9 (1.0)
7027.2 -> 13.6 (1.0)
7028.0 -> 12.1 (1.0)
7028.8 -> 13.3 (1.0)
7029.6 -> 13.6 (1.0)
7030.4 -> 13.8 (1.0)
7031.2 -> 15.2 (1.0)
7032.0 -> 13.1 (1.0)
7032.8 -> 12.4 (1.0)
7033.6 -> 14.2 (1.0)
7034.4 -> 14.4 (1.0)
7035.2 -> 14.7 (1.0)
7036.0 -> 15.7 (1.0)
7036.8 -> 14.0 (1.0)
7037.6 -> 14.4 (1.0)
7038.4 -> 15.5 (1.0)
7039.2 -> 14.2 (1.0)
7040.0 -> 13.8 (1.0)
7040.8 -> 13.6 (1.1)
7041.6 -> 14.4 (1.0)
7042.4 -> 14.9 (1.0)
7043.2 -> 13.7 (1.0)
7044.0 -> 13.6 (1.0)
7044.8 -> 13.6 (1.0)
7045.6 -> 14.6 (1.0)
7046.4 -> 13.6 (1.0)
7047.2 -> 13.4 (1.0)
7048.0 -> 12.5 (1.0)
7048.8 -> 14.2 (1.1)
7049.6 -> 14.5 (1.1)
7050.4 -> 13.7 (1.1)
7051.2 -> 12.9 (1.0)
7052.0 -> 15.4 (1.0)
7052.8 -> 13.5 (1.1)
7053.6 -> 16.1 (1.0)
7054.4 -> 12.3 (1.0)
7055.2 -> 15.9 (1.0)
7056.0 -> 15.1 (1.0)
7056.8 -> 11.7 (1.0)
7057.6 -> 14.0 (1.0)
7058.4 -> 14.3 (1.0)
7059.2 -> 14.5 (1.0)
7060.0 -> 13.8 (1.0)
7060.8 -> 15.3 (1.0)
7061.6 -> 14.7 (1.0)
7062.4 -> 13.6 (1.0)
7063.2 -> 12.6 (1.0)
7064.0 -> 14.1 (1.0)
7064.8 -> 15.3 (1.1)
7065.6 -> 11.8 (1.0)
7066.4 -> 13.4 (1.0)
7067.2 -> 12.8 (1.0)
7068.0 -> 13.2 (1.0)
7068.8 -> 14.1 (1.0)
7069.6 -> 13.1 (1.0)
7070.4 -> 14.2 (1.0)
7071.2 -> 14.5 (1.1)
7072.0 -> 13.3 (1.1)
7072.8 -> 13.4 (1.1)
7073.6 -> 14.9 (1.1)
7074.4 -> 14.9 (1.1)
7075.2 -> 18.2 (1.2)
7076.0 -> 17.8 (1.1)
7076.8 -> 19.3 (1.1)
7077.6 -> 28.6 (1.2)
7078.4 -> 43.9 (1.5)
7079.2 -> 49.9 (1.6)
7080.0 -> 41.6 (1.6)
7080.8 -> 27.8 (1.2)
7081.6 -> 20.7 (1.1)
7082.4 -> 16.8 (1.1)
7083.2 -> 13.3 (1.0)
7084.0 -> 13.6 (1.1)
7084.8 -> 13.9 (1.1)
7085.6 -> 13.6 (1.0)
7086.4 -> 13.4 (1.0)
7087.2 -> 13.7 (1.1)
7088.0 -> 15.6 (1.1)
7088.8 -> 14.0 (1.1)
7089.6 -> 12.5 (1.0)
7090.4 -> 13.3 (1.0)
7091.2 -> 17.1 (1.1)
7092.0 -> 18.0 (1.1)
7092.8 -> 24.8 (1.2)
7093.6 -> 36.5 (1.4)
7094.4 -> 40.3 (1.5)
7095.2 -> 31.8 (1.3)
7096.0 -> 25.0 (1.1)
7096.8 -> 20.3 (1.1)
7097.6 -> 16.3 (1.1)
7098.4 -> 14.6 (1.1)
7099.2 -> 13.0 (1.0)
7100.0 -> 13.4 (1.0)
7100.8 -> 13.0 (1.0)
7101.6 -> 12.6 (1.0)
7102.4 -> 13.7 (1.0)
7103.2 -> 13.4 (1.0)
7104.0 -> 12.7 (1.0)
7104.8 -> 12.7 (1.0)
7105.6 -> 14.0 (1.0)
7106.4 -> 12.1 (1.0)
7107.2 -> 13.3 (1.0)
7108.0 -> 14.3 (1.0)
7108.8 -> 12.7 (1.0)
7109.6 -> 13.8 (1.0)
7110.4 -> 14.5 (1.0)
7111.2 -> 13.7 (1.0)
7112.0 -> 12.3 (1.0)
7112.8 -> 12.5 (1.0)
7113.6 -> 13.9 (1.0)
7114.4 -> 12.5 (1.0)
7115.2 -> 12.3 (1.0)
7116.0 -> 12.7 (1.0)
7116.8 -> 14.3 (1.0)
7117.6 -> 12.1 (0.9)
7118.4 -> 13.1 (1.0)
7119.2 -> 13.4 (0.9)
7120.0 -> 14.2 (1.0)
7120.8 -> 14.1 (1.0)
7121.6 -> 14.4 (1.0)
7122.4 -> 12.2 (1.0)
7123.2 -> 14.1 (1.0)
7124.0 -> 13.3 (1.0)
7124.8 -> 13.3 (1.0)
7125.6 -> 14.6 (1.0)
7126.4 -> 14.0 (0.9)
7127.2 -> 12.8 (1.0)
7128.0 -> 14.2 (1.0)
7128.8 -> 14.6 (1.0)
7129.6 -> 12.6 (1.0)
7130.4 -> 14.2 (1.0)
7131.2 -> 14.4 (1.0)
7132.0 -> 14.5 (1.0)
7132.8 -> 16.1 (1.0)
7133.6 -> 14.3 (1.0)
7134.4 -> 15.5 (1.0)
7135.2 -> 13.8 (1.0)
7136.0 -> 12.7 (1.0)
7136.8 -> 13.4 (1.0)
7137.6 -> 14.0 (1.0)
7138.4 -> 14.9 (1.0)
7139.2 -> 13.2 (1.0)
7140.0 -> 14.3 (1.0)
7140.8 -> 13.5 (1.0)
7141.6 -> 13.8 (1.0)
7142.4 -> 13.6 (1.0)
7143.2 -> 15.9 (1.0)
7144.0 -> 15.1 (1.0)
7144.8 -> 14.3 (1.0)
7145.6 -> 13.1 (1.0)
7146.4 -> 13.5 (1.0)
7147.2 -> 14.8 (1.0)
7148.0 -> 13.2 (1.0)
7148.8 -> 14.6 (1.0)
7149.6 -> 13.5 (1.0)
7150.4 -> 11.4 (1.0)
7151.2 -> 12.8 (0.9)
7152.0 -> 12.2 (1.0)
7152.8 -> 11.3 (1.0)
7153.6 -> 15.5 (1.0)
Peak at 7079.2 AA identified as [S II] 6716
